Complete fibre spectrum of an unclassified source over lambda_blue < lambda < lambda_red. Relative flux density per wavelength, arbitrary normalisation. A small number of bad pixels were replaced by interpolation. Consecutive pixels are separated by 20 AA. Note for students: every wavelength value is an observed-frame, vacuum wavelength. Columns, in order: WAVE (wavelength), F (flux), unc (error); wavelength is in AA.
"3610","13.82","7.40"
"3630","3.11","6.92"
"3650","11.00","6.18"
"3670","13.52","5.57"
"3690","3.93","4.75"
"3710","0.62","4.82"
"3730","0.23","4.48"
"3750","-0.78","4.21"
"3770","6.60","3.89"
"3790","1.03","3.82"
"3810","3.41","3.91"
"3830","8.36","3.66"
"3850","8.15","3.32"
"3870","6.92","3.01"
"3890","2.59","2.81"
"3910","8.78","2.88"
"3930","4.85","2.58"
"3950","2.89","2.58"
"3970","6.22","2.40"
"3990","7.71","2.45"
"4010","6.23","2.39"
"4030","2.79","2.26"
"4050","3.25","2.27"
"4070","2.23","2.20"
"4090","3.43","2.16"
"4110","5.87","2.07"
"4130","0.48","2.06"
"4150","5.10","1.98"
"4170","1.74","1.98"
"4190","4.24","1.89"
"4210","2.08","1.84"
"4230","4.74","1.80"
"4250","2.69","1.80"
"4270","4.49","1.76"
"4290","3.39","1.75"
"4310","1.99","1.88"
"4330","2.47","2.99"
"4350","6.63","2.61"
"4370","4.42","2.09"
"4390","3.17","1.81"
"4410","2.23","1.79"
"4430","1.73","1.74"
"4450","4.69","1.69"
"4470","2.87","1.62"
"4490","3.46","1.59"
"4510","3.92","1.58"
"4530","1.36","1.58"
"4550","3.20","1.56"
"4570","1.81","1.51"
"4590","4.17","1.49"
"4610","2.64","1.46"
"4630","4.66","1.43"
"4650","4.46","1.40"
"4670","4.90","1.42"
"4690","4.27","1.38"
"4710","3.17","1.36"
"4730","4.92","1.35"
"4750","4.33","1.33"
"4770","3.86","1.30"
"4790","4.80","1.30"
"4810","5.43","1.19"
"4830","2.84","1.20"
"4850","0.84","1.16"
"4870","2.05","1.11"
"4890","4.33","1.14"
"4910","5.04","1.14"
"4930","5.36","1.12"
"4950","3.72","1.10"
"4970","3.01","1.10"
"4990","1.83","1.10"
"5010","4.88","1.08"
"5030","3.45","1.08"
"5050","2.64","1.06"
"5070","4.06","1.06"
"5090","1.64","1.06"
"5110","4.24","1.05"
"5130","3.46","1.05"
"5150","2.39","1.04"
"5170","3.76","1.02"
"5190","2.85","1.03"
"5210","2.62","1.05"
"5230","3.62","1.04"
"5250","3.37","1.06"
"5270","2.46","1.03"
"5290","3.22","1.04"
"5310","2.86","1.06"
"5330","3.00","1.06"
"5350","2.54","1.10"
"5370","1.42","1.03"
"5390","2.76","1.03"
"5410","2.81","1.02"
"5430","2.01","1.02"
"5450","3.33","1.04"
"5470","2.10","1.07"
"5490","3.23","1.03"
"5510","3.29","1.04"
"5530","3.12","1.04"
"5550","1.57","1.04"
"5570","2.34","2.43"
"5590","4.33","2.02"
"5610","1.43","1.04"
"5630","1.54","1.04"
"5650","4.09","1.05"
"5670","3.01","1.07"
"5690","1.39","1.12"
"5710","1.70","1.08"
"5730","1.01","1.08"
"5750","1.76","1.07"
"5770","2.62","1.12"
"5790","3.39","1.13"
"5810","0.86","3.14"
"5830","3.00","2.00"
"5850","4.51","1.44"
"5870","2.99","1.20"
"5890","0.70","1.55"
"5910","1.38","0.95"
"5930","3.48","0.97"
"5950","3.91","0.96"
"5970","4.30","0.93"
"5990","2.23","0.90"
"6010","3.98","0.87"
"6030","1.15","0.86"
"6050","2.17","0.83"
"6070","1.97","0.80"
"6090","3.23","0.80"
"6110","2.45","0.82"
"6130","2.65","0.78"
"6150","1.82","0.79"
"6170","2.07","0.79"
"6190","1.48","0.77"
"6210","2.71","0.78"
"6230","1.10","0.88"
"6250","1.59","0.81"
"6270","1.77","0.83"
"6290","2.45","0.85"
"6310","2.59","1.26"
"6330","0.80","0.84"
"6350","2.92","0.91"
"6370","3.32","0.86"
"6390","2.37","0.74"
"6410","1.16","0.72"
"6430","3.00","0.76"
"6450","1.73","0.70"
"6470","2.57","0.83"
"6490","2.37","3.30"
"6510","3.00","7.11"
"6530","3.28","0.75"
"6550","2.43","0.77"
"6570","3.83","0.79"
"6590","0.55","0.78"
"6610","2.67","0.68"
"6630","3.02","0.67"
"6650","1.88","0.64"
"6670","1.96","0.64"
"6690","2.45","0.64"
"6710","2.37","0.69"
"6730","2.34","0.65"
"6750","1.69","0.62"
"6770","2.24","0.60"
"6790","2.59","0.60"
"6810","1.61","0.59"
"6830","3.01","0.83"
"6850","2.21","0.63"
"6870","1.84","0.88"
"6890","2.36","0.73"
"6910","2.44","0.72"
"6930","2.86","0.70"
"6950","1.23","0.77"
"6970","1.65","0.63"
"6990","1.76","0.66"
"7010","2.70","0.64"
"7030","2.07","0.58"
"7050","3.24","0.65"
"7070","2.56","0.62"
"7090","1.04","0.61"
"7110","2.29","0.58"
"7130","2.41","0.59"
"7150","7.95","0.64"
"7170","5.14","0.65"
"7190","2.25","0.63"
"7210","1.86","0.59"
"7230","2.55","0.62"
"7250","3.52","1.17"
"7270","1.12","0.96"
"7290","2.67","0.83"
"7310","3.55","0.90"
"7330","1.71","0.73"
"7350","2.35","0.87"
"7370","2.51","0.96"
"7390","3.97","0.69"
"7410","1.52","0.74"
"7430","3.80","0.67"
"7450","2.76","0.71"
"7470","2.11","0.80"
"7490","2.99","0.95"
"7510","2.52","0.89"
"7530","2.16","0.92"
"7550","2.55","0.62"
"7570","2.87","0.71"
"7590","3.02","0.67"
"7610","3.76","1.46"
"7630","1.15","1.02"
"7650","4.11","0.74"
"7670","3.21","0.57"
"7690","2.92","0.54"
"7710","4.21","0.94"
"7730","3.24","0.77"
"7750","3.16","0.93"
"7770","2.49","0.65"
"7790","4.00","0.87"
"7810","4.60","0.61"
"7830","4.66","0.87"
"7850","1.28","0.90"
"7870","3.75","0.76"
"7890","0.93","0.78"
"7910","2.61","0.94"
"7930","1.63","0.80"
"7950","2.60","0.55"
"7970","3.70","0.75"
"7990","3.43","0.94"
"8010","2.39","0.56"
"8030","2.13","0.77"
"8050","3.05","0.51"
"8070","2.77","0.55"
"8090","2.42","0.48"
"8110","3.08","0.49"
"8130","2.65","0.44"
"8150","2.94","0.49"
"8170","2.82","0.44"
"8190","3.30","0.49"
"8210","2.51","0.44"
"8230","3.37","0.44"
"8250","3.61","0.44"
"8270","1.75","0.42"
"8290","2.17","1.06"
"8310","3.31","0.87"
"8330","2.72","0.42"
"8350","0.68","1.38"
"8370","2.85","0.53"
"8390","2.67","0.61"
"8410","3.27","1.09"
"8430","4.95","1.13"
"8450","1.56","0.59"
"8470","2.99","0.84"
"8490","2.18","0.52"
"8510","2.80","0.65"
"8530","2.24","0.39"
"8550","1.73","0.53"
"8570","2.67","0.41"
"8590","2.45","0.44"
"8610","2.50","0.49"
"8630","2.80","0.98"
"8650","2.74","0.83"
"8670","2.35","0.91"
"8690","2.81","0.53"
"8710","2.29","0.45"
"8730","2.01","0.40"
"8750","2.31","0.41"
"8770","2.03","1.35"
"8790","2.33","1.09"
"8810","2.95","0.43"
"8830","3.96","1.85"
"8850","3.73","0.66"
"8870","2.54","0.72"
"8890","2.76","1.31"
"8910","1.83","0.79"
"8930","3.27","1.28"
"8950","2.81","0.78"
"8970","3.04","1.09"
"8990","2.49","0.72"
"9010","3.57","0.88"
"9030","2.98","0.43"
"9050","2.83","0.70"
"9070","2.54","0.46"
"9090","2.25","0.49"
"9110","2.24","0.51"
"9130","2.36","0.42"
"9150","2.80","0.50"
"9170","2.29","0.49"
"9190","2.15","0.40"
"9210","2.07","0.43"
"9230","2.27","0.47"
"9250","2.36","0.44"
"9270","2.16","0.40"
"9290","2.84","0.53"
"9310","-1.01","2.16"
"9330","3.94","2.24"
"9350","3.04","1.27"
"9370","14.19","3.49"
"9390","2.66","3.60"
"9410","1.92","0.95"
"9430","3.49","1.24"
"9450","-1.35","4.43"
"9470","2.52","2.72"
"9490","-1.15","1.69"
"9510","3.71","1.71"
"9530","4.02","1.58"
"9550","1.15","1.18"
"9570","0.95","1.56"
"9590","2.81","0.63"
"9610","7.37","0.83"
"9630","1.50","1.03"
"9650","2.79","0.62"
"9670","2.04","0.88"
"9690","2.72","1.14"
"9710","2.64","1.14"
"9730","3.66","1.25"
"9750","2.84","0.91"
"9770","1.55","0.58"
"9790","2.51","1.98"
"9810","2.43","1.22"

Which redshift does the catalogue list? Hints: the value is 0.920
